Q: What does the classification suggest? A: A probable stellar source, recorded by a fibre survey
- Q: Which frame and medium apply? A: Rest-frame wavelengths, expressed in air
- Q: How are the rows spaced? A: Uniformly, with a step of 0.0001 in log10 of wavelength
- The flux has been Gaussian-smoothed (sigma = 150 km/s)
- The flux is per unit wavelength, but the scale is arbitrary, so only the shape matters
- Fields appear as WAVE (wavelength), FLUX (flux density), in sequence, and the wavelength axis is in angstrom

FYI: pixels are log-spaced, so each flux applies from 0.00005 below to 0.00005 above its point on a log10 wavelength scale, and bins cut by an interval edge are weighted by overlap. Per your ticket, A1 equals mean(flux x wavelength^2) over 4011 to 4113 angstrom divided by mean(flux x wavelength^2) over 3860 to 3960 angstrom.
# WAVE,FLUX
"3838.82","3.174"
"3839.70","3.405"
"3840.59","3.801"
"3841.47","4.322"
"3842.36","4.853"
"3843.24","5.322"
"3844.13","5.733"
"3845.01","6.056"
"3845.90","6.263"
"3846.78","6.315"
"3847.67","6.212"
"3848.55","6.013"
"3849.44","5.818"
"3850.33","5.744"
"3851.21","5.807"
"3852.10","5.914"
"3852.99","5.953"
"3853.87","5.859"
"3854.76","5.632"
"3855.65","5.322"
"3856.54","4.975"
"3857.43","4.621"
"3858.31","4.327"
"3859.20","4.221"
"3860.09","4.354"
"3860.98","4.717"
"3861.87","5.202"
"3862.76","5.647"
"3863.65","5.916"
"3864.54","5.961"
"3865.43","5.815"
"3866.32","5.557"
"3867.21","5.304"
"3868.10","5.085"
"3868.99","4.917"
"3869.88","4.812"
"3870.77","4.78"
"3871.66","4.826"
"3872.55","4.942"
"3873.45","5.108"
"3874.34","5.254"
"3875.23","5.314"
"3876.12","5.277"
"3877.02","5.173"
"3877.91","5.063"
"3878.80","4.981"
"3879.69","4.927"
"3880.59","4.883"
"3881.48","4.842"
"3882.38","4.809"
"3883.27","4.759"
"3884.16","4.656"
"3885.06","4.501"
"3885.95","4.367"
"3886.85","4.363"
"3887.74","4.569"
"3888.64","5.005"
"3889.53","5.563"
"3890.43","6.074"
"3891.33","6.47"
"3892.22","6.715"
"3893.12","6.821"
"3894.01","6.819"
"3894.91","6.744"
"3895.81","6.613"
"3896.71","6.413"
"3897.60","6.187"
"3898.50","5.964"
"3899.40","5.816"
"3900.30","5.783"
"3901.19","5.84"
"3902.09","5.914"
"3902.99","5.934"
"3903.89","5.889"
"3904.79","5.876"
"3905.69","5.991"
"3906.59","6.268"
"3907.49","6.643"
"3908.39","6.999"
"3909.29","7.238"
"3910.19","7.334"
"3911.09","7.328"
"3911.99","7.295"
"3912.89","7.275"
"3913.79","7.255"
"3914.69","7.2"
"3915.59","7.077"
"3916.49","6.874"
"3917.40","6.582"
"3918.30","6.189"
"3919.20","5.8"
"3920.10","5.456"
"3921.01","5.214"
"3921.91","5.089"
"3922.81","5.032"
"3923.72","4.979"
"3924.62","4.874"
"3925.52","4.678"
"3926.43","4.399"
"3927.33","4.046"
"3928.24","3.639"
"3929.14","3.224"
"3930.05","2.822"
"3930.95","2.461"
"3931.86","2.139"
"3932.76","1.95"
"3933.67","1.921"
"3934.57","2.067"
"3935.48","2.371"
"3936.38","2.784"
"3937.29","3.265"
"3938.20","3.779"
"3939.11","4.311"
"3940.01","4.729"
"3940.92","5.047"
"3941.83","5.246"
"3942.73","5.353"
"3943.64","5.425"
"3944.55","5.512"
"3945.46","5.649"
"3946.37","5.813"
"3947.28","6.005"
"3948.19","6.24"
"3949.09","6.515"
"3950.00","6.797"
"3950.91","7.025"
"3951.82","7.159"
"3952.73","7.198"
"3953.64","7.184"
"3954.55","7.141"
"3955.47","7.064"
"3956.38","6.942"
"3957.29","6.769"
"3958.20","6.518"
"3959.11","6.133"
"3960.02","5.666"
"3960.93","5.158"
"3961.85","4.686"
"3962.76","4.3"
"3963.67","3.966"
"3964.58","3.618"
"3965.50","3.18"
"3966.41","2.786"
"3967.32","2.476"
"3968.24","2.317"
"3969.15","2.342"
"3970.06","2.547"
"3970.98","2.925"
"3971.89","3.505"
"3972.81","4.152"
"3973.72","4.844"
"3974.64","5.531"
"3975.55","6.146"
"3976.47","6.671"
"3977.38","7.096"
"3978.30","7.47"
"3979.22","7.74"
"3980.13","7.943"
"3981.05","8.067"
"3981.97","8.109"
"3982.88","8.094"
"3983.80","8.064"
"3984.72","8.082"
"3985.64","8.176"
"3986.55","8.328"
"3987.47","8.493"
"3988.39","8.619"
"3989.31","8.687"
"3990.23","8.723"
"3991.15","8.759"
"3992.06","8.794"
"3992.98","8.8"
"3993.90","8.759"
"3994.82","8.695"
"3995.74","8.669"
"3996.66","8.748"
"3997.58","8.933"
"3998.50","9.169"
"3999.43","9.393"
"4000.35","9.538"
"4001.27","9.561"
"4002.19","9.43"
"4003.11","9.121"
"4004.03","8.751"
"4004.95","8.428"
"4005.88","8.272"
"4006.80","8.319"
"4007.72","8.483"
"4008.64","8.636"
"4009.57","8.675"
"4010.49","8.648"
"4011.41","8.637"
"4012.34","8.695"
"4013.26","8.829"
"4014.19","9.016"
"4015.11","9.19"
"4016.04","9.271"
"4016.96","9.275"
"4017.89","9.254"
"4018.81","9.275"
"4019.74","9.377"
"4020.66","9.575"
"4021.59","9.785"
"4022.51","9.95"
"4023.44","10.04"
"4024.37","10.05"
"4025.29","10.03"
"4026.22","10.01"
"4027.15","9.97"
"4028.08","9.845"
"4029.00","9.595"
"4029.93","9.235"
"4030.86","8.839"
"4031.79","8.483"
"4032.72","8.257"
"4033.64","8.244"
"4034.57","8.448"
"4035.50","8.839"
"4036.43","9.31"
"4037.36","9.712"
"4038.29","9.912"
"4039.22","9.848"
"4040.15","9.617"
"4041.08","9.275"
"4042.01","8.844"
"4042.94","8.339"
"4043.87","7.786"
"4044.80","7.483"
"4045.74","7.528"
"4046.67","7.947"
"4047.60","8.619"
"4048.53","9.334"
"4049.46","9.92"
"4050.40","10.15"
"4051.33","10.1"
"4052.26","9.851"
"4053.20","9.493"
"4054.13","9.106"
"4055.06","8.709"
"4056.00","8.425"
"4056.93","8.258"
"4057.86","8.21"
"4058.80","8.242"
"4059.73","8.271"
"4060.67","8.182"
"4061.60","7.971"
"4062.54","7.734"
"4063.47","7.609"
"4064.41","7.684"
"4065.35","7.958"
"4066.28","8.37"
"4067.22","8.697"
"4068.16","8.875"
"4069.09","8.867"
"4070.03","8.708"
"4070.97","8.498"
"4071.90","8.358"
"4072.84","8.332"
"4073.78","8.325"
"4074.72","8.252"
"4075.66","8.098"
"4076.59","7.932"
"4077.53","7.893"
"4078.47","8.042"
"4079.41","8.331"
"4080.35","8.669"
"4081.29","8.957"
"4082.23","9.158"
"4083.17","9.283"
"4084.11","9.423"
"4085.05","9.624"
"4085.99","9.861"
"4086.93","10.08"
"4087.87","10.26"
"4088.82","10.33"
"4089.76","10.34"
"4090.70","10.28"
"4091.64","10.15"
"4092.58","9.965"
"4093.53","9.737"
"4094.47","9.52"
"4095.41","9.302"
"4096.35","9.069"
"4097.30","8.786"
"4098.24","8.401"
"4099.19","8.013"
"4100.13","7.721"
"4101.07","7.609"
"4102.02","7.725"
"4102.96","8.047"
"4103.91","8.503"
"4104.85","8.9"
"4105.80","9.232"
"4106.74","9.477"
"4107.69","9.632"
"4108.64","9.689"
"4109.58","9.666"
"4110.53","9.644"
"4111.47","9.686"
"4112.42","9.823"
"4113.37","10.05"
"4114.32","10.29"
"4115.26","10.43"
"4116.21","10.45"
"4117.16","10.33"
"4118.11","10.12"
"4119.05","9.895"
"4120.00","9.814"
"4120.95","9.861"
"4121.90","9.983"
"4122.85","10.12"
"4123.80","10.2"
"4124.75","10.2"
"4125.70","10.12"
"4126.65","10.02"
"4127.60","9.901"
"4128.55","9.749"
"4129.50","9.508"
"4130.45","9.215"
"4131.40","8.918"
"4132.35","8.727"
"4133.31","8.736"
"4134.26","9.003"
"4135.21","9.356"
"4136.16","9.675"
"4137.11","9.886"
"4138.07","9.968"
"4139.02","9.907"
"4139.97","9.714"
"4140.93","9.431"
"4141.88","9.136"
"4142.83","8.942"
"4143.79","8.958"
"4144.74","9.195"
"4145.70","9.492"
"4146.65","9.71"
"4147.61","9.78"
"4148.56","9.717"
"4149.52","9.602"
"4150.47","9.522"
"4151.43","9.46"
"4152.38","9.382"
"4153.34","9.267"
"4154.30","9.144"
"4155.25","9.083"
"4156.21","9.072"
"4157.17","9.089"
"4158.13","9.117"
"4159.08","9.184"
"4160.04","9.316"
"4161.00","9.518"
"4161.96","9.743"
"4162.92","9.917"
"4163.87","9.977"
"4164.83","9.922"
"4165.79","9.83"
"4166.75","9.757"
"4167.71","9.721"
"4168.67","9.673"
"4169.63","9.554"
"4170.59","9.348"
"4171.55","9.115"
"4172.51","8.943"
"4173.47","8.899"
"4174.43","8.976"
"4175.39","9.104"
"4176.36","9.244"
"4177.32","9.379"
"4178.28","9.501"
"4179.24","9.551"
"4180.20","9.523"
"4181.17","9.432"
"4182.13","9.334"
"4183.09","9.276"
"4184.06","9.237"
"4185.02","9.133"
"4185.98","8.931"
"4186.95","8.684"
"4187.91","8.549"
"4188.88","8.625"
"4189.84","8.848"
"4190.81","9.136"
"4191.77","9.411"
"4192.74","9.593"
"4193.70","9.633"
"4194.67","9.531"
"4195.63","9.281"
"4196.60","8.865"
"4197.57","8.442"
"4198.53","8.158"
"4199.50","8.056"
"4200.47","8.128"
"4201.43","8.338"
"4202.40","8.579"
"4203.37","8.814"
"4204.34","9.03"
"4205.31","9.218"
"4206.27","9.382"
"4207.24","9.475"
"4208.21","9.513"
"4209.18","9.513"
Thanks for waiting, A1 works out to 1.8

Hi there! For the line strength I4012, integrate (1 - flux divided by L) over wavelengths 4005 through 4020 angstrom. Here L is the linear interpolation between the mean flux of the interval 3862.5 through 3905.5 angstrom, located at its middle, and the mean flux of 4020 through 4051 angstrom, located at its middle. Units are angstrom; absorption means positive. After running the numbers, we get -0.4 angstrom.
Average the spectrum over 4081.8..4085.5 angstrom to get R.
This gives 9.38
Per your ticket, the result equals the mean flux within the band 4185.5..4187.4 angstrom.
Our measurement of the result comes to 8.79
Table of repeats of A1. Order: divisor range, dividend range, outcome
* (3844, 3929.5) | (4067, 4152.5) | 1.86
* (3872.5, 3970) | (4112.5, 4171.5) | 2.03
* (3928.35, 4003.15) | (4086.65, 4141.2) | 1.70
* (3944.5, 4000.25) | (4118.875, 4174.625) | 1.57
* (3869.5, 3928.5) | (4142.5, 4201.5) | 1.86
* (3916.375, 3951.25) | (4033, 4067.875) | 2.00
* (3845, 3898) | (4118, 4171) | 2.02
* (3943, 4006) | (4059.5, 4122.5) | 1.42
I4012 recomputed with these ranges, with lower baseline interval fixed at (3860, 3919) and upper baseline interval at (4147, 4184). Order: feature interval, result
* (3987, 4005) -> -4.33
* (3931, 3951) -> 6.25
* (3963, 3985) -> 5.19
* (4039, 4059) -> -2.49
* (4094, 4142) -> -3.51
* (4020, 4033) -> -3.39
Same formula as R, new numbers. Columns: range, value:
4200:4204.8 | 8.58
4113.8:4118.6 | 10.3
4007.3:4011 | 8.62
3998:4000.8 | 9.33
